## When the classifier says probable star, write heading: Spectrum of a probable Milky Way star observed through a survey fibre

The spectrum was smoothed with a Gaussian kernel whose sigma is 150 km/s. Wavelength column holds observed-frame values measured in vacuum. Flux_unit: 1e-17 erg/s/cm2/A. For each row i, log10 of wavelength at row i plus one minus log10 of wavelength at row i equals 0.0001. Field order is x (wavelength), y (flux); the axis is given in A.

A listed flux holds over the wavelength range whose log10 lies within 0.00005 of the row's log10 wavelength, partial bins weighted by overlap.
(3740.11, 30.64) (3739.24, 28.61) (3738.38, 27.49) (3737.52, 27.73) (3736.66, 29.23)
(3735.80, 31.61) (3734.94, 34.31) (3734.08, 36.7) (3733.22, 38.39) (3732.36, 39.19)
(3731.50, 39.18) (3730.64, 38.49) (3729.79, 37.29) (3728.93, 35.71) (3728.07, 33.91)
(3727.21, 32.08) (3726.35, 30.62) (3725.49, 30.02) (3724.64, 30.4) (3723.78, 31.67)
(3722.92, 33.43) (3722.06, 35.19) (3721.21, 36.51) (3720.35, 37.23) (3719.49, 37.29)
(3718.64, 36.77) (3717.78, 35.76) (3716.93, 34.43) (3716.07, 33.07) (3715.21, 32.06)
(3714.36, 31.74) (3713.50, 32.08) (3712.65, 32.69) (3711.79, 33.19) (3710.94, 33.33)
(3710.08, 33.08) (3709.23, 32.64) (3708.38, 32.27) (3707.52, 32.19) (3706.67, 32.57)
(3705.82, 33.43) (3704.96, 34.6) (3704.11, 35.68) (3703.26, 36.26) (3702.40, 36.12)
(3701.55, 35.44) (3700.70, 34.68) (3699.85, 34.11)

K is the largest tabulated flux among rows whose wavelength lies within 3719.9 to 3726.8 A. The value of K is 37.23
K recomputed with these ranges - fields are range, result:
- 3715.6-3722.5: 37.29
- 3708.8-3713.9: 33.33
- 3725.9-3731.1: 38.49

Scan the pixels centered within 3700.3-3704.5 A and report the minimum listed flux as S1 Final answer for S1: 34.68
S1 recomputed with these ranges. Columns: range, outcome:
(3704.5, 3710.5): 32.19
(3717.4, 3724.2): 31.67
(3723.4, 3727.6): 30.02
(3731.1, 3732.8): 39.18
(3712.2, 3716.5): 31.74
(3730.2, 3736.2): 31.61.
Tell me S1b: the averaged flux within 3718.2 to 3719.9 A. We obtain 37.1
